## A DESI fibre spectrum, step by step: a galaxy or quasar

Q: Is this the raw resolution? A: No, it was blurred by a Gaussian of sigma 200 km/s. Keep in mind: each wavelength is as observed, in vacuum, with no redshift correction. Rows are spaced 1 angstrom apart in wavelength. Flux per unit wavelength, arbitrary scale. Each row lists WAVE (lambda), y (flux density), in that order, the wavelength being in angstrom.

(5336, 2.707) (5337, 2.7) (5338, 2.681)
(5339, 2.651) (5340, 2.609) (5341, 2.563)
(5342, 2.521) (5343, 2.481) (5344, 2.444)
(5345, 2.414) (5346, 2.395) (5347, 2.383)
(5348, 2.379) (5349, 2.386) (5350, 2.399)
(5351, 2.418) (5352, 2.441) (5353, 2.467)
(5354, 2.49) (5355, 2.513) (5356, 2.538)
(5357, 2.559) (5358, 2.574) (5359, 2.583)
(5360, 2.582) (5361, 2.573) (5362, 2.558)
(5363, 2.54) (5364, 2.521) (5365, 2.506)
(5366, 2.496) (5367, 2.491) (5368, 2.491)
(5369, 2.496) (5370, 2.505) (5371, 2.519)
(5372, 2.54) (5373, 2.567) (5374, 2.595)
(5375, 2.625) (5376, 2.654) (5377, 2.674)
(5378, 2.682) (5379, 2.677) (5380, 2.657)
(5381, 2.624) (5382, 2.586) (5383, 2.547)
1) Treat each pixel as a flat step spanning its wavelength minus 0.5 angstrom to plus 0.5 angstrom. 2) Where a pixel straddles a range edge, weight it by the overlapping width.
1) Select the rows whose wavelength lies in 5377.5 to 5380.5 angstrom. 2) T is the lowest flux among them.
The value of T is 2.657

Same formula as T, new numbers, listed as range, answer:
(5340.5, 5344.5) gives 2.444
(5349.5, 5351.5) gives 2.399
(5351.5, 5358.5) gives 2.441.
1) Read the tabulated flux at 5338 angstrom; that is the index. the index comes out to 2.681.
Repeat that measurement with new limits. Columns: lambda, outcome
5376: 2.654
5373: 2.567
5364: 2.521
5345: 2.414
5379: 2.677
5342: 2.521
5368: 2.491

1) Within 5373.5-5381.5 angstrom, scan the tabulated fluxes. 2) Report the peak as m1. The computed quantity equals 2.682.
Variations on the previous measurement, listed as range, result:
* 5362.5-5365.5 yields 2.54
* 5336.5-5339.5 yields 2.7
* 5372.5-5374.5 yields 2.595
